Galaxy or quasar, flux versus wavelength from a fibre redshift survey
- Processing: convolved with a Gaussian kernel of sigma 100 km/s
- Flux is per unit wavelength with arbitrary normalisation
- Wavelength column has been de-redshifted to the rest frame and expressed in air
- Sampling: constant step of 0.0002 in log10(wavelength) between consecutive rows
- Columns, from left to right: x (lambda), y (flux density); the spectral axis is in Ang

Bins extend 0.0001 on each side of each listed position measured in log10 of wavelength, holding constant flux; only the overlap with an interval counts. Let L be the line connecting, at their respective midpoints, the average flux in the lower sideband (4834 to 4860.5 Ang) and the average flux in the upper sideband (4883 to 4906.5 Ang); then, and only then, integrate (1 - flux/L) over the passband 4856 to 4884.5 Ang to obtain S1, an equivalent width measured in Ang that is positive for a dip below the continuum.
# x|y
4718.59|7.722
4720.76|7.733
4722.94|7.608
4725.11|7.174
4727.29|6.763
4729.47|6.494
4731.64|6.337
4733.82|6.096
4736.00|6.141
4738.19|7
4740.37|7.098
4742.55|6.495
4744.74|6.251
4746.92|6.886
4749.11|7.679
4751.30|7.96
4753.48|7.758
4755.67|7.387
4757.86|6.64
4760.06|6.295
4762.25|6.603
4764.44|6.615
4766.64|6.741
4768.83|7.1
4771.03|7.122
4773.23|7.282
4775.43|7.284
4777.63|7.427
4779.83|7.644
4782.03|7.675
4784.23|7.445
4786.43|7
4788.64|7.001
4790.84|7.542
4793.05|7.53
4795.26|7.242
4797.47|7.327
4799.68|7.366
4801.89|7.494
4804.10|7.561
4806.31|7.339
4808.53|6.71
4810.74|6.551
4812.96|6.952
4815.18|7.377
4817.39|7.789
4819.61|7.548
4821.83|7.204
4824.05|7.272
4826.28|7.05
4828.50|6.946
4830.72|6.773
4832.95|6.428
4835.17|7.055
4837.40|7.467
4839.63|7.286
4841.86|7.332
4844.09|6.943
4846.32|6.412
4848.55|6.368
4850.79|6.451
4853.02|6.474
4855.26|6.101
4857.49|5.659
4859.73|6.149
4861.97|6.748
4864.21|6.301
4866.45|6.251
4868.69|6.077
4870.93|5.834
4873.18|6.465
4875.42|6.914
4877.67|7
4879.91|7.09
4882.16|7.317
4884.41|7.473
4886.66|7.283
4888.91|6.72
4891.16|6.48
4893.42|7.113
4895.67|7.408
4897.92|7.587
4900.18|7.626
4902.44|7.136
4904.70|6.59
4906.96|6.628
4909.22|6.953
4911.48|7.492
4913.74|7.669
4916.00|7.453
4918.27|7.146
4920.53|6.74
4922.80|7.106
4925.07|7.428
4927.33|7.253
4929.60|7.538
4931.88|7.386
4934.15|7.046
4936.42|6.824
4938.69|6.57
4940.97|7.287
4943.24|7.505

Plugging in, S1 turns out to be 1.5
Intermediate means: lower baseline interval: 6.65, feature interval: 6.52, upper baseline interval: 7.13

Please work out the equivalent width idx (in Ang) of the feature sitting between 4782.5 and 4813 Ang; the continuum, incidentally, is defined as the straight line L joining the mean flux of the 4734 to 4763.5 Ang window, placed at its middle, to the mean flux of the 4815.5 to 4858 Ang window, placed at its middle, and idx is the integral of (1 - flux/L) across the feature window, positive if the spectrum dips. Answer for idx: -1.5 Ang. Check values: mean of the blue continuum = 6.91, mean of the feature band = 7.24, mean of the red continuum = 6.9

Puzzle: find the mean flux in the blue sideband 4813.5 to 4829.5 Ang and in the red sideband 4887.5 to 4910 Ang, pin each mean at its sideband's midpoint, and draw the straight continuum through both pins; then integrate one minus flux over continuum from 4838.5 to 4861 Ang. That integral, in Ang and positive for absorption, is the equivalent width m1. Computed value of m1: 2.1 Ang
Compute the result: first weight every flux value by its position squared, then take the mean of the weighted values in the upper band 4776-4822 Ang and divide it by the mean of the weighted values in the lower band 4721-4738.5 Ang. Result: 1.1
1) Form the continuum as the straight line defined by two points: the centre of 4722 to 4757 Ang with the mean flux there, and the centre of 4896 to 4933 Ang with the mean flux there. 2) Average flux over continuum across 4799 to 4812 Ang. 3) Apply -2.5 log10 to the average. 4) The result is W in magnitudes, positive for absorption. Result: -0.02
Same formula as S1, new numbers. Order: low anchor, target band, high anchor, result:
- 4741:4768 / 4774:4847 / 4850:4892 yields -4.8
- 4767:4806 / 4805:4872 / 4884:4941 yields 4.6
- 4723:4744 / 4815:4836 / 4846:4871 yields -2.6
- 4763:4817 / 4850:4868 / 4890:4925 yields 2.3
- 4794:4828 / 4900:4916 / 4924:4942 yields 0.1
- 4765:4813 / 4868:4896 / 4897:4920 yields 1.4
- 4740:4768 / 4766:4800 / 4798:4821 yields -0.9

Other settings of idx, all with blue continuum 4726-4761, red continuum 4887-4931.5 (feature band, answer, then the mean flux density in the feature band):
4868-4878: 0.93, 6.43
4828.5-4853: 0.66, 6.84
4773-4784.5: -0.95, 7.48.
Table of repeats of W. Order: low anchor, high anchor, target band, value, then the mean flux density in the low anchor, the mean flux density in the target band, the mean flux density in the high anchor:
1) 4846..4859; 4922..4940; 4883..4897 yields -0.067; 6.23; 7.09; 7.15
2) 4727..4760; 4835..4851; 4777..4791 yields -0.076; 6.85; 7.38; 6.93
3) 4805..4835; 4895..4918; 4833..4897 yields 0.070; 7.08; 6.72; 7.25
